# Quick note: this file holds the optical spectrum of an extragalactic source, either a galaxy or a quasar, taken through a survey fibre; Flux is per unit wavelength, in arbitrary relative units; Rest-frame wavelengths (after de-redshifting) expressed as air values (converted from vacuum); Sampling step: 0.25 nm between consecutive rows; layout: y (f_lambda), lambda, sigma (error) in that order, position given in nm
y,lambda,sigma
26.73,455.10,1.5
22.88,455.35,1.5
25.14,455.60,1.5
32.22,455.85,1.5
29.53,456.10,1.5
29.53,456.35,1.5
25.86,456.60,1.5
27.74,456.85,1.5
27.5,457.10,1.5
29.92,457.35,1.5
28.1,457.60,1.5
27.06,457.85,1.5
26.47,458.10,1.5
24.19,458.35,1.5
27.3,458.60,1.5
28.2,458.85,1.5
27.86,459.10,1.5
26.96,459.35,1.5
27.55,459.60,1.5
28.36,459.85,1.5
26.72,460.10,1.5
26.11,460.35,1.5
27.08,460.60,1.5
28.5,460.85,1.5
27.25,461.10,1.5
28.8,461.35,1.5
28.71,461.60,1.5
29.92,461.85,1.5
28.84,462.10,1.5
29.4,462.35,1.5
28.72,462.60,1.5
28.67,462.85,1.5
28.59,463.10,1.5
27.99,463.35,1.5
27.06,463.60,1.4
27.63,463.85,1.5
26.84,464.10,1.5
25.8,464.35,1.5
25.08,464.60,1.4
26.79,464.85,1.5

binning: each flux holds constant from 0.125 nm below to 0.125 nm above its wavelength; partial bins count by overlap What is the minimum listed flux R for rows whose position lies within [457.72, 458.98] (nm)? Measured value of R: 24.19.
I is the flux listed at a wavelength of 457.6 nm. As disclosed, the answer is 28.1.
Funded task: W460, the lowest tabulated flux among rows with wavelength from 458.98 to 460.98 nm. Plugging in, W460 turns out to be 26.11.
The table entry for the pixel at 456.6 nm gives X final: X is 25.86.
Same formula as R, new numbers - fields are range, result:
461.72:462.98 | 28.67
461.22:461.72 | 28.71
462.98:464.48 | 25.8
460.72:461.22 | 27.25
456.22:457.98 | 25.86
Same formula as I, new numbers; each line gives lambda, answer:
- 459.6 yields 27.55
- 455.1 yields 26.73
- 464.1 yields 26.84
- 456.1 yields 29.53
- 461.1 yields 27.25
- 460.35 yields 26.11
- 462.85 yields 28.67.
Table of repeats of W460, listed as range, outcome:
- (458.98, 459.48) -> 26.96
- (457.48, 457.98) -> 27.06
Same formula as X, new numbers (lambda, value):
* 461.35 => 28.8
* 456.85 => 27.74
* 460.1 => 26.72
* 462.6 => 28.72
